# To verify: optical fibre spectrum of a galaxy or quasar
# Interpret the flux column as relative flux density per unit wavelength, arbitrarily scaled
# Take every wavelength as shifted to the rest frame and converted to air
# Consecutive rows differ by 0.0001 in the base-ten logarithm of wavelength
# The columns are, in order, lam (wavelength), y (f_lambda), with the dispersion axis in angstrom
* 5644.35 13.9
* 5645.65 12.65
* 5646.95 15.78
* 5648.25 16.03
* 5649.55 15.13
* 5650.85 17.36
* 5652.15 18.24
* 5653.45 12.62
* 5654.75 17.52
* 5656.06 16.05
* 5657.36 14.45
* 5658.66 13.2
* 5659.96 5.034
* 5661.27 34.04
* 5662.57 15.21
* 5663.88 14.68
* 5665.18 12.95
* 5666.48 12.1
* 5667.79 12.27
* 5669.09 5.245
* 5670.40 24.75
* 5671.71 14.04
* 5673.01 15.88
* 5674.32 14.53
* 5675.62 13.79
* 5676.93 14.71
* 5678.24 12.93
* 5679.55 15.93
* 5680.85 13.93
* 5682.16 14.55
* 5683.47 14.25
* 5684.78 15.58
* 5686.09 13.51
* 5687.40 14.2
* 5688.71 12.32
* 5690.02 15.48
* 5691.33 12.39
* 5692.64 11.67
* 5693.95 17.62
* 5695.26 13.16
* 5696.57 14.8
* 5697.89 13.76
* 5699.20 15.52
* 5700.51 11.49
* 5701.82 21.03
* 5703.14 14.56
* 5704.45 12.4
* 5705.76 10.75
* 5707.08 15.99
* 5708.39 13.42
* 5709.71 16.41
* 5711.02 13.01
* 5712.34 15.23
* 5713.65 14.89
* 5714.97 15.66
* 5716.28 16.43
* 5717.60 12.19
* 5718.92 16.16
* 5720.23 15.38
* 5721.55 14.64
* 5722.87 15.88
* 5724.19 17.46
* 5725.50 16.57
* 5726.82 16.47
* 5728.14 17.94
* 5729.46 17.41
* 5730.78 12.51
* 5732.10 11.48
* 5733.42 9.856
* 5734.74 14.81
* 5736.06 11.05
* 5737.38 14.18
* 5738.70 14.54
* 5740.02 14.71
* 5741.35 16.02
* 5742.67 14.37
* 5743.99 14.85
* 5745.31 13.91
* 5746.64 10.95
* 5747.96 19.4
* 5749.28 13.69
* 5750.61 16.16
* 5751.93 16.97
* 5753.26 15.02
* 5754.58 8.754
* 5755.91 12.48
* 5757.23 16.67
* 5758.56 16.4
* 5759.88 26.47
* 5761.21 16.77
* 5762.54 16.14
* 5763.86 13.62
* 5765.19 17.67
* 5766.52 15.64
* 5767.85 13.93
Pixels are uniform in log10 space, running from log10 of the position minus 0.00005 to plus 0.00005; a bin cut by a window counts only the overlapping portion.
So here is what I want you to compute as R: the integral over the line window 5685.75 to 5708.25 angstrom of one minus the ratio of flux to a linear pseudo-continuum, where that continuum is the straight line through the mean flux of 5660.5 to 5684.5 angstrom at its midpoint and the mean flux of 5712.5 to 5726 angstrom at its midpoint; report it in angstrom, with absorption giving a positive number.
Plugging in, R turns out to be 1.83 angstrom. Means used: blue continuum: 15.3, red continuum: 15.5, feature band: 14.1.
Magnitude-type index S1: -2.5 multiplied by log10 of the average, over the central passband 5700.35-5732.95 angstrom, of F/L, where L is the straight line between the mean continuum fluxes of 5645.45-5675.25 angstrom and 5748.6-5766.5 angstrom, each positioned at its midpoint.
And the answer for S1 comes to 0.04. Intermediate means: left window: 15.2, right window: 15.9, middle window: 15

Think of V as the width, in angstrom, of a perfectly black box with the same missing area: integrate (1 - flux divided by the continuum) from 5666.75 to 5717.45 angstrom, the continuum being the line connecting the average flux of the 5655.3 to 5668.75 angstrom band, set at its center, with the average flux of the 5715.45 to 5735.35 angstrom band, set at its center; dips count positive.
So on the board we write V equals 1.8 angstrom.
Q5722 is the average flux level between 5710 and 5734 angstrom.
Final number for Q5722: 15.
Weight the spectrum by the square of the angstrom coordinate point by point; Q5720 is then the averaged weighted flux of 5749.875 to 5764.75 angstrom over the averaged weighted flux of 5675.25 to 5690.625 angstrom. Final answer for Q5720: 1.1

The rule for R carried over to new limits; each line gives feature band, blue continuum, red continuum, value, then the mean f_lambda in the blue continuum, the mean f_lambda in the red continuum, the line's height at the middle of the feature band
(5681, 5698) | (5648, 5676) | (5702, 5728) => 1.2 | 15.2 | 15.1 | 15.2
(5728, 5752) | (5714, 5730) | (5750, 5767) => 2.5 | 16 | 16.1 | 16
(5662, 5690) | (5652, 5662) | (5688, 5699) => 1.6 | 16.3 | 14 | 15.1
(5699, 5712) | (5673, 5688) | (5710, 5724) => 0.4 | 14.4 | 15.1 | 14.9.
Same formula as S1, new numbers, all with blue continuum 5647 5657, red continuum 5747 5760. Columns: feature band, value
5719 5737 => 0.07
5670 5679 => 0.03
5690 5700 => 0.12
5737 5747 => 0.10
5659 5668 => 0.05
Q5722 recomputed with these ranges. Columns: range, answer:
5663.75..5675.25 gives 14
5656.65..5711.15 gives 14.5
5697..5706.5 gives 14.2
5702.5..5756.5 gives 14.5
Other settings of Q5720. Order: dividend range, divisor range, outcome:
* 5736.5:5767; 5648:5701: 1.08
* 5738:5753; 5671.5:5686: 1.06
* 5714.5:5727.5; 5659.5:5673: 1.05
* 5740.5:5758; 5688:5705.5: 1.04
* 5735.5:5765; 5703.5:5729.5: 1.01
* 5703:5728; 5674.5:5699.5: 1.07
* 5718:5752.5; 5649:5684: 1.01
